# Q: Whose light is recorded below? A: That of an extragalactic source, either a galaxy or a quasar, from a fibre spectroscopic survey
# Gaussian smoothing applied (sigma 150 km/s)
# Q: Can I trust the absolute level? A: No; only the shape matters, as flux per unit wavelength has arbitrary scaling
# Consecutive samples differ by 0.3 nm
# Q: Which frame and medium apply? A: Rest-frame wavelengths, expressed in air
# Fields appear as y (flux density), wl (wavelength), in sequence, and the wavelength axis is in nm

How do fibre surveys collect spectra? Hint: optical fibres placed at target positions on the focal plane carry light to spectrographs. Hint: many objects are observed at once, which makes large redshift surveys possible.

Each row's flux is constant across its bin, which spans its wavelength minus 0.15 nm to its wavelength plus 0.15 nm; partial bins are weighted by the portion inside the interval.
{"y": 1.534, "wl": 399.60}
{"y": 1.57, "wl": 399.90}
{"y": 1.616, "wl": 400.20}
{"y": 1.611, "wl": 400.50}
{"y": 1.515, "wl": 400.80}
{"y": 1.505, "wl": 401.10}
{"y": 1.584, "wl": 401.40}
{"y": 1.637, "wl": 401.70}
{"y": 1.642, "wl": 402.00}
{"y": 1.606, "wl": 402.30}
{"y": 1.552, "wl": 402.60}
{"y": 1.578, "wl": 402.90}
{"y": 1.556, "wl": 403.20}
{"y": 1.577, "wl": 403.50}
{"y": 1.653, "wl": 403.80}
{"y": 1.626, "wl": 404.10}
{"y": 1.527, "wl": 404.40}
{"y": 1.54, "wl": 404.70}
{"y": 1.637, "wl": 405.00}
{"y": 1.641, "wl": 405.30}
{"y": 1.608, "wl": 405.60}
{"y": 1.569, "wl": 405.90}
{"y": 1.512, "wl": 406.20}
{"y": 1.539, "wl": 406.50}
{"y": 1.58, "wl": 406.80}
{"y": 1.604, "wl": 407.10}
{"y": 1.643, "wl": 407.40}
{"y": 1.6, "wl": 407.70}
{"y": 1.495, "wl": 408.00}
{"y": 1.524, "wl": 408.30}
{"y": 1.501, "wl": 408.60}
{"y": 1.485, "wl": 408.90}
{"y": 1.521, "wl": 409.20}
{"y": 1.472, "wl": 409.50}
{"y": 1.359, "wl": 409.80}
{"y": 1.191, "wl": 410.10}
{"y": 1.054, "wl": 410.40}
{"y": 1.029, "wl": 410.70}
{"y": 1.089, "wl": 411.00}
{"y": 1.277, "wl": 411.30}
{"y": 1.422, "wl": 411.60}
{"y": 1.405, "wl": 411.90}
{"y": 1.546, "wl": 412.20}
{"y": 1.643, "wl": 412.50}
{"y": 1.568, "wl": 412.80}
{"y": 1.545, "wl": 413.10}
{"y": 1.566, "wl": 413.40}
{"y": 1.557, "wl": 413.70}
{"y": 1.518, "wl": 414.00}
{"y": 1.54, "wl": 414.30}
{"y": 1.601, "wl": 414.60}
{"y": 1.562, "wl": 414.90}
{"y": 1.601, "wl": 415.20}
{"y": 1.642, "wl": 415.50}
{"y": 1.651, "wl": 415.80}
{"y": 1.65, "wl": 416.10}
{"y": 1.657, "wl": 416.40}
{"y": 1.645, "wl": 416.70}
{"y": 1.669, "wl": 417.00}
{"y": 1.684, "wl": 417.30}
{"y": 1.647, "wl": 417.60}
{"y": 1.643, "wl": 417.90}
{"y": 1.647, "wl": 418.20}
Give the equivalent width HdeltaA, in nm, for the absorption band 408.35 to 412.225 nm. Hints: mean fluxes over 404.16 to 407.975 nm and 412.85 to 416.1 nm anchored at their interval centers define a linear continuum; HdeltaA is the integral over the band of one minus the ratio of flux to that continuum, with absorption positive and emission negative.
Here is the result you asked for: 0.609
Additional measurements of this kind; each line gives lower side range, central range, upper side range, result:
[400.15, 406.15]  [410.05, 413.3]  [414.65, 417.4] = 0.54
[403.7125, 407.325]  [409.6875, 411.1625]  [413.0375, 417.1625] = 0.42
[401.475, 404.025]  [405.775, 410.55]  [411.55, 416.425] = 0.33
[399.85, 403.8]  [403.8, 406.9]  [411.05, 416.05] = -0.03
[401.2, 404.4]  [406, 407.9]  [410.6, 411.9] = -0.21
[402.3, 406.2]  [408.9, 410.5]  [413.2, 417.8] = 0.26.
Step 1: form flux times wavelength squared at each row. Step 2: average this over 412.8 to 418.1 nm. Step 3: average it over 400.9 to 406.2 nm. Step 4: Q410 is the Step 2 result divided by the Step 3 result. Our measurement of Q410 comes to 1.1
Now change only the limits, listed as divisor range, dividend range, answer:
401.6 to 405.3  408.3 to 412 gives 0.86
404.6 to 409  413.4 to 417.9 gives 1.08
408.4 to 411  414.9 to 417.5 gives 1.29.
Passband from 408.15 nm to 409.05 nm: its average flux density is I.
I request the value 1.5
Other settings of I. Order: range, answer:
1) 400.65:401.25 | 1.51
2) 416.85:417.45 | 1.68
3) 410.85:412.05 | 1.3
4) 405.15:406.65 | 1.57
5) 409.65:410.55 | 1.2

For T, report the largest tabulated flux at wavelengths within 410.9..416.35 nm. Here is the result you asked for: 1.651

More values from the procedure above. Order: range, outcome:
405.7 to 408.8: 1.643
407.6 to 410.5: 1.6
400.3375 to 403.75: 1.642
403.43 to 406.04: 1.653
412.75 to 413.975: 1.568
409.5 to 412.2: 1.546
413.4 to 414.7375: 1.601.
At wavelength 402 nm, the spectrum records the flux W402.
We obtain 1.642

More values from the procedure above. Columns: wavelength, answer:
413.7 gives 1.557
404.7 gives 1.54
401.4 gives 1.584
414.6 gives 1.601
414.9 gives 1.562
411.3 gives 1.277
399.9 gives 1.57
